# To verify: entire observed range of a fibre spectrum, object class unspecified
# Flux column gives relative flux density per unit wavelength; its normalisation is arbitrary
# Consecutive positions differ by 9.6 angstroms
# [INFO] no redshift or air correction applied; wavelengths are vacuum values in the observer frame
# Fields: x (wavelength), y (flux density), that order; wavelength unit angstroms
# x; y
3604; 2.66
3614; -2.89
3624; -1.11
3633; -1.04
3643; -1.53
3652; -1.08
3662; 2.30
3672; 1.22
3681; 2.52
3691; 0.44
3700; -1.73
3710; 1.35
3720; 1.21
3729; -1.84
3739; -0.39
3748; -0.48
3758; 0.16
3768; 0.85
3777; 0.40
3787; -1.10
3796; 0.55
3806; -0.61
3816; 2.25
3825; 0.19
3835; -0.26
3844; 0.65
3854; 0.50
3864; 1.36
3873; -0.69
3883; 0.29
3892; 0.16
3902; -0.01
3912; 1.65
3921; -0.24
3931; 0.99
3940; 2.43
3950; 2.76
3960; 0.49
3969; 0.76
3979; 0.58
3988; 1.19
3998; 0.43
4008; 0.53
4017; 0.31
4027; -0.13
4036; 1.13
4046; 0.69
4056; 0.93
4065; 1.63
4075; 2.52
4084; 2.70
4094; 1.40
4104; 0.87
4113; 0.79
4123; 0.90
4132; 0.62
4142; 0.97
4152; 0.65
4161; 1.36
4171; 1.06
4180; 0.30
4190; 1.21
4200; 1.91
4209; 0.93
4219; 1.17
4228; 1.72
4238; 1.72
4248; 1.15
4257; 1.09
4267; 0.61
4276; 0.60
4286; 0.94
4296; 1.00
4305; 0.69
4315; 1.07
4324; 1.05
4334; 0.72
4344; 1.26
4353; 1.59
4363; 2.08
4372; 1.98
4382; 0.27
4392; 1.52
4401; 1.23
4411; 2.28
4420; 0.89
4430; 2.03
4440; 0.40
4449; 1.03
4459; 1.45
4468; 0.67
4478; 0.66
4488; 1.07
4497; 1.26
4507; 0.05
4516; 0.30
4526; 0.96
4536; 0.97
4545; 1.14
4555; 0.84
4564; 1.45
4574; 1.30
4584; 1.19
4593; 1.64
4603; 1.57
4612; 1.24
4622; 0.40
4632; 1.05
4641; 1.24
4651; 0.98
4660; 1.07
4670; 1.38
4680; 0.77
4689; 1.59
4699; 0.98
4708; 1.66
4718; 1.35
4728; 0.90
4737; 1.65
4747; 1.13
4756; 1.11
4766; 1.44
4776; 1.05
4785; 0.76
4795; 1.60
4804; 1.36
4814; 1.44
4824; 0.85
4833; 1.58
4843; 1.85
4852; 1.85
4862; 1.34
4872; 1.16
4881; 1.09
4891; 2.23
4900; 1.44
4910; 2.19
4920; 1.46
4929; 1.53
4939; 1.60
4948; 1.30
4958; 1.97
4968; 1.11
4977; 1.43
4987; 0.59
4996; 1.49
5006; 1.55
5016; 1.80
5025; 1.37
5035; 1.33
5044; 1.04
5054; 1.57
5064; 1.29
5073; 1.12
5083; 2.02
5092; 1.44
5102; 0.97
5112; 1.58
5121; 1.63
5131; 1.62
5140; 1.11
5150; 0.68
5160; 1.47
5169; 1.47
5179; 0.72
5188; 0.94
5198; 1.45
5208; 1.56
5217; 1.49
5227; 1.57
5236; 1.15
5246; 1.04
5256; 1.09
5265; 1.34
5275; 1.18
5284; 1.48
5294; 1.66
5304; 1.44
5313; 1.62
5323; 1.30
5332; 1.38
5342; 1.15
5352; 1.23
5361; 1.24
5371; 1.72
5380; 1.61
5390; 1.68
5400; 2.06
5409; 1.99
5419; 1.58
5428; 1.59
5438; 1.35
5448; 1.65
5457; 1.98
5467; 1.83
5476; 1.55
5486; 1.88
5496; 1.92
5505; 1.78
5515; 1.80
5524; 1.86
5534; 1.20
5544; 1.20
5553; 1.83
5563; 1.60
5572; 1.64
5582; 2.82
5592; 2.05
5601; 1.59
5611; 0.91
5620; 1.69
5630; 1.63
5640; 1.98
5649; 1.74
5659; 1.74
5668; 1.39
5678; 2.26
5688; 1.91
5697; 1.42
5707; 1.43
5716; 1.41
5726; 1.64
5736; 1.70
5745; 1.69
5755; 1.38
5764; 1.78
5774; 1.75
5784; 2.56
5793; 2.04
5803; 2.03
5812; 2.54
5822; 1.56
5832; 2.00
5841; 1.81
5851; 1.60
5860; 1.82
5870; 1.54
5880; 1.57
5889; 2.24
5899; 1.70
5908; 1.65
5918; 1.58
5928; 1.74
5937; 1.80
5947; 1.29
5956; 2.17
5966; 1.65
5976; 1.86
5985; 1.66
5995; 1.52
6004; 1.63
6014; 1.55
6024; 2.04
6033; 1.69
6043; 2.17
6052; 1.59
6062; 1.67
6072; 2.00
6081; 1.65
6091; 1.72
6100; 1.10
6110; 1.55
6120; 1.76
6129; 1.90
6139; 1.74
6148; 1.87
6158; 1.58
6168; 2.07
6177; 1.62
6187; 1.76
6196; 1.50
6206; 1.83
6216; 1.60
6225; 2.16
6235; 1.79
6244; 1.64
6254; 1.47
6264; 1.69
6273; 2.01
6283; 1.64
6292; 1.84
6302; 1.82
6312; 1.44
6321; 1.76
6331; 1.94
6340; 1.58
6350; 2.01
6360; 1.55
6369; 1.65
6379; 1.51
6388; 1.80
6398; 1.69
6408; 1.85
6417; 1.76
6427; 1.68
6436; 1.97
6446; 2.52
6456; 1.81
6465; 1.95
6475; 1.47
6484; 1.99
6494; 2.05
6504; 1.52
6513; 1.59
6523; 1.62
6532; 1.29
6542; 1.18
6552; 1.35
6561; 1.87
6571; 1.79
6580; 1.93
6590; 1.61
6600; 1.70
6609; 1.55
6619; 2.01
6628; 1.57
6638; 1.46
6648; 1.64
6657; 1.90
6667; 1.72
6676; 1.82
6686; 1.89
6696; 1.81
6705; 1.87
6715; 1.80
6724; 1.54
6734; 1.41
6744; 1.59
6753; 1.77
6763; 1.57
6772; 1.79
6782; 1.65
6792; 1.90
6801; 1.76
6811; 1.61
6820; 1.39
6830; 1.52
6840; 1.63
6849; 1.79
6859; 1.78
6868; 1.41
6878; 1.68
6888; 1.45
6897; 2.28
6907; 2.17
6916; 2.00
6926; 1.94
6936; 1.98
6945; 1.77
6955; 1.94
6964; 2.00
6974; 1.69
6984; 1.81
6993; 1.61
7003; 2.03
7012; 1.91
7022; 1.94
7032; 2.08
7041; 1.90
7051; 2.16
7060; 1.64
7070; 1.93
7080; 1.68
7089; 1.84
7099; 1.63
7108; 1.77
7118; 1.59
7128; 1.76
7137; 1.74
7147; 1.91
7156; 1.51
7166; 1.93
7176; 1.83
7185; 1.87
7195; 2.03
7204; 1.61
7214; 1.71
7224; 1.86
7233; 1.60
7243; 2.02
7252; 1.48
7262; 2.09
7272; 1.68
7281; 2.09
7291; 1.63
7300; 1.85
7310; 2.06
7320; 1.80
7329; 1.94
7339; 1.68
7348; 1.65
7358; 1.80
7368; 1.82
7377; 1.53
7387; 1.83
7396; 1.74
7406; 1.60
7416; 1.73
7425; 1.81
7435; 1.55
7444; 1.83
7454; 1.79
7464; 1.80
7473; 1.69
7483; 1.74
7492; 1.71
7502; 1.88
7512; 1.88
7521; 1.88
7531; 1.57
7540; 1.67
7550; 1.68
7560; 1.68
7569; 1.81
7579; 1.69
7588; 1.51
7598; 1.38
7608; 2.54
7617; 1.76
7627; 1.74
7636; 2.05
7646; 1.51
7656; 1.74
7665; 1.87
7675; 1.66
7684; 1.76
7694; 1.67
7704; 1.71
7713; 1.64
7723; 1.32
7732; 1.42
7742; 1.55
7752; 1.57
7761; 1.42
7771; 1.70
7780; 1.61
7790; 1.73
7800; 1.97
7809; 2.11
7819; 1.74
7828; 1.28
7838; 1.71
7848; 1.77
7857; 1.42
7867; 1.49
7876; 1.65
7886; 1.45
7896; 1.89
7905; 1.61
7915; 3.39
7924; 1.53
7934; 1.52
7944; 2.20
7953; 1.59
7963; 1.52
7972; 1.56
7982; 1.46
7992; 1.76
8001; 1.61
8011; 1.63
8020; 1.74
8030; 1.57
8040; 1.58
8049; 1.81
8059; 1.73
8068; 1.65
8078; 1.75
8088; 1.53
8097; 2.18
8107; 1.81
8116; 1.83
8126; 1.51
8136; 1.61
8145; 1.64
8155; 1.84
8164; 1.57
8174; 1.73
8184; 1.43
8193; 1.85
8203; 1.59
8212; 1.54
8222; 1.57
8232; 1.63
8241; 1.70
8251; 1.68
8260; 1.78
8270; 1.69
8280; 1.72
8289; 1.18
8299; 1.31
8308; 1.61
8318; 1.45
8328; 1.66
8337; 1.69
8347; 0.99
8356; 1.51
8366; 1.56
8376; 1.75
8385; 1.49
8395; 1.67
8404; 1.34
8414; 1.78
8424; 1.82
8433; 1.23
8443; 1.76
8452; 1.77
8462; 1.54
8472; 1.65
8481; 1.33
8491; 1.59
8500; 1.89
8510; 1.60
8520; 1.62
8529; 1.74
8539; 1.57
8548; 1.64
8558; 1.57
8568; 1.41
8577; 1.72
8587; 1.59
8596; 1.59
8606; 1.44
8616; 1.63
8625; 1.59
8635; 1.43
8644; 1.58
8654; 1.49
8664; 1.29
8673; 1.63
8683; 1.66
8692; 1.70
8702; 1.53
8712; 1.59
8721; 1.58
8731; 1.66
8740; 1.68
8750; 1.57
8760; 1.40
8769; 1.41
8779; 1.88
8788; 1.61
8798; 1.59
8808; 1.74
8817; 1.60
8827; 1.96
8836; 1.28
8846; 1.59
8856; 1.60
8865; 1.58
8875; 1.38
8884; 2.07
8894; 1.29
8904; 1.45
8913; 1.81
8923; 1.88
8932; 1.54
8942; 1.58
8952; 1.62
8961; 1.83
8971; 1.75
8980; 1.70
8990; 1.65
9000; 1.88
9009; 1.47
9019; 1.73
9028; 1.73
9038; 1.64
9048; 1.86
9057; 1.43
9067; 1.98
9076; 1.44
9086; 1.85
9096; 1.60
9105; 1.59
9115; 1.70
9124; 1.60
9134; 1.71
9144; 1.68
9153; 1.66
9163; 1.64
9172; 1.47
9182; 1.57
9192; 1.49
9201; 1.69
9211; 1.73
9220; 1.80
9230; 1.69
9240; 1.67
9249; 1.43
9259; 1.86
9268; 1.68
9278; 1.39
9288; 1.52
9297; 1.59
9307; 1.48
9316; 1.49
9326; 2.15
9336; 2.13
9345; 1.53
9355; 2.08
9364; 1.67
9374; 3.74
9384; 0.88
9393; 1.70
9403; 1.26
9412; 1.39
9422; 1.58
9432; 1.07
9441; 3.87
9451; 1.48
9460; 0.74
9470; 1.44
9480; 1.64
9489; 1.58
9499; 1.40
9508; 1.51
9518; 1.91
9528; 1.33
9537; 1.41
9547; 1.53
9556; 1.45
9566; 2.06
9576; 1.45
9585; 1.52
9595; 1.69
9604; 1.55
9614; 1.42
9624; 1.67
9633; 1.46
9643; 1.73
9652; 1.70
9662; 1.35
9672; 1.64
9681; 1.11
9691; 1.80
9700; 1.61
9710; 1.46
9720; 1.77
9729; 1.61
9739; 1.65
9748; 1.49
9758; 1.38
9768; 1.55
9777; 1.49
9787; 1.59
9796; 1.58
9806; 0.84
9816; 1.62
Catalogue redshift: 0.21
